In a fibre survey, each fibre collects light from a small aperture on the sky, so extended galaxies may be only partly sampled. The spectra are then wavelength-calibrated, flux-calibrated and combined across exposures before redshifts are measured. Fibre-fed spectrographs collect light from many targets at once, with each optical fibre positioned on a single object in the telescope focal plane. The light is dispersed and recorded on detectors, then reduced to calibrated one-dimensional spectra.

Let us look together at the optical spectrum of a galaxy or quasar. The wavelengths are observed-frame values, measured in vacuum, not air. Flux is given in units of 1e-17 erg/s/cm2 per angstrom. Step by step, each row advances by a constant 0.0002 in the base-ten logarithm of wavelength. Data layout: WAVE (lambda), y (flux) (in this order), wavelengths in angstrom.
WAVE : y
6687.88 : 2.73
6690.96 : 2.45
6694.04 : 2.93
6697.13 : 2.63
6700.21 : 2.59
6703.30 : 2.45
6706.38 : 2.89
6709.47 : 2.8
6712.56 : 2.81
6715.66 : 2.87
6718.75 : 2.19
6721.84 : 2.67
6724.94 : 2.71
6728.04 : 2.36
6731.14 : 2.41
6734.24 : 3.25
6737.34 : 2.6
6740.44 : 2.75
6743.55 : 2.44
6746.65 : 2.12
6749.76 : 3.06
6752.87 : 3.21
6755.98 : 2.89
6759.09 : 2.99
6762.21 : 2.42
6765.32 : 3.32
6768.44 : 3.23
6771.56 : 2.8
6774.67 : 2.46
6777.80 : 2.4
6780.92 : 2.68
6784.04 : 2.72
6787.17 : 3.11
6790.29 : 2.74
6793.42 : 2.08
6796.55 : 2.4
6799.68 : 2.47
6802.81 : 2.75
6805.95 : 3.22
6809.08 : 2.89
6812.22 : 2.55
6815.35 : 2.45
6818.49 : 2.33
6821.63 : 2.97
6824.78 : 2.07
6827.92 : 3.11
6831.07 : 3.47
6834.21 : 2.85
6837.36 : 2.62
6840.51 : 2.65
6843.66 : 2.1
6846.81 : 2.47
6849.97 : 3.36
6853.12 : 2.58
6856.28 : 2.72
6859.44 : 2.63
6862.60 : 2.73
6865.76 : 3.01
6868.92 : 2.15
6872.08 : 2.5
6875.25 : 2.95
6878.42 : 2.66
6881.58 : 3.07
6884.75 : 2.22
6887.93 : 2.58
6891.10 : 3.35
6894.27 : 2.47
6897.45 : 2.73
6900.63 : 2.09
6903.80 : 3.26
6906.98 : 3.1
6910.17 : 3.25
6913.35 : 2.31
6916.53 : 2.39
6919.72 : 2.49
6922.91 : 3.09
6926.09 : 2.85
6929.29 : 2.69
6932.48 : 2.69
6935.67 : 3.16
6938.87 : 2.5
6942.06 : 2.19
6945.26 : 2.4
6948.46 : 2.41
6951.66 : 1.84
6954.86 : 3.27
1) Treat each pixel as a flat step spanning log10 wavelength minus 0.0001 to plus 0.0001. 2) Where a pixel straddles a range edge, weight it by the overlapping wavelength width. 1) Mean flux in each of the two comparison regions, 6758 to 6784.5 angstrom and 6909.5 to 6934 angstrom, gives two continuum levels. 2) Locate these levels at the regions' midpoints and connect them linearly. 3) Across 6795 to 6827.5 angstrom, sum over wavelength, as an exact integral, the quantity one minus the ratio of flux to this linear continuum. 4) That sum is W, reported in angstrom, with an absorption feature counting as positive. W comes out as 1.53 angstrom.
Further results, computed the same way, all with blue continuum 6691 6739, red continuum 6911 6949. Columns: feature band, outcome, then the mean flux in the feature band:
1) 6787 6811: -0.3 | 2.68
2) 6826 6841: -1.7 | 2.94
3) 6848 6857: -0.8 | 2.88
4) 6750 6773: -2.8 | 2.98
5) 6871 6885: -0.5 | 2.73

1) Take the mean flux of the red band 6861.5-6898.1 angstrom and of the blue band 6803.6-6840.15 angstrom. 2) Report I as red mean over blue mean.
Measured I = 1.0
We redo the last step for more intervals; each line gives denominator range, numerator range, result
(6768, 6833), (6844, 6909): 1.01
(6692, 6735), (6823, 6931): 1.02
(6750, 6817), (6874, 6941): 1.00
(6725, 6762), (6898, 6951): 0.98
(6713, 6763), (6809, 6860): 1.00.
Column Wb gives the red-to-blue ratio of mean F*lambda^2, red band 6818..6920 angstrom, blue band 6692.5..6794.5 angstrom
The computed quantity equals 1.03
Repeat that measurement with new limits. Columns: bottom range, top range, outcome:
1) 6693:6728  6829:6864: 1.07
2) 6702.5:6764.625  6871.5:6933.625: 1.06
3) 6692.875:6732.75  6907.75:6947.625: 1.08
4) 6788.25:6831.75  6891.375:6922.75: 1.05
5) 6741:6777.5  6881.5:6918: 1.01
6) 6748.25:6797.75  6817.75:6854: 1.00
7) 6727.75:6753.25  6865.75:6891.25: 1.04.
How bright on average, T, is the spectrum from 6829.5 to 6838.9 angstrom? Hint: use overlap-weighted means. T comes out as 2.98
